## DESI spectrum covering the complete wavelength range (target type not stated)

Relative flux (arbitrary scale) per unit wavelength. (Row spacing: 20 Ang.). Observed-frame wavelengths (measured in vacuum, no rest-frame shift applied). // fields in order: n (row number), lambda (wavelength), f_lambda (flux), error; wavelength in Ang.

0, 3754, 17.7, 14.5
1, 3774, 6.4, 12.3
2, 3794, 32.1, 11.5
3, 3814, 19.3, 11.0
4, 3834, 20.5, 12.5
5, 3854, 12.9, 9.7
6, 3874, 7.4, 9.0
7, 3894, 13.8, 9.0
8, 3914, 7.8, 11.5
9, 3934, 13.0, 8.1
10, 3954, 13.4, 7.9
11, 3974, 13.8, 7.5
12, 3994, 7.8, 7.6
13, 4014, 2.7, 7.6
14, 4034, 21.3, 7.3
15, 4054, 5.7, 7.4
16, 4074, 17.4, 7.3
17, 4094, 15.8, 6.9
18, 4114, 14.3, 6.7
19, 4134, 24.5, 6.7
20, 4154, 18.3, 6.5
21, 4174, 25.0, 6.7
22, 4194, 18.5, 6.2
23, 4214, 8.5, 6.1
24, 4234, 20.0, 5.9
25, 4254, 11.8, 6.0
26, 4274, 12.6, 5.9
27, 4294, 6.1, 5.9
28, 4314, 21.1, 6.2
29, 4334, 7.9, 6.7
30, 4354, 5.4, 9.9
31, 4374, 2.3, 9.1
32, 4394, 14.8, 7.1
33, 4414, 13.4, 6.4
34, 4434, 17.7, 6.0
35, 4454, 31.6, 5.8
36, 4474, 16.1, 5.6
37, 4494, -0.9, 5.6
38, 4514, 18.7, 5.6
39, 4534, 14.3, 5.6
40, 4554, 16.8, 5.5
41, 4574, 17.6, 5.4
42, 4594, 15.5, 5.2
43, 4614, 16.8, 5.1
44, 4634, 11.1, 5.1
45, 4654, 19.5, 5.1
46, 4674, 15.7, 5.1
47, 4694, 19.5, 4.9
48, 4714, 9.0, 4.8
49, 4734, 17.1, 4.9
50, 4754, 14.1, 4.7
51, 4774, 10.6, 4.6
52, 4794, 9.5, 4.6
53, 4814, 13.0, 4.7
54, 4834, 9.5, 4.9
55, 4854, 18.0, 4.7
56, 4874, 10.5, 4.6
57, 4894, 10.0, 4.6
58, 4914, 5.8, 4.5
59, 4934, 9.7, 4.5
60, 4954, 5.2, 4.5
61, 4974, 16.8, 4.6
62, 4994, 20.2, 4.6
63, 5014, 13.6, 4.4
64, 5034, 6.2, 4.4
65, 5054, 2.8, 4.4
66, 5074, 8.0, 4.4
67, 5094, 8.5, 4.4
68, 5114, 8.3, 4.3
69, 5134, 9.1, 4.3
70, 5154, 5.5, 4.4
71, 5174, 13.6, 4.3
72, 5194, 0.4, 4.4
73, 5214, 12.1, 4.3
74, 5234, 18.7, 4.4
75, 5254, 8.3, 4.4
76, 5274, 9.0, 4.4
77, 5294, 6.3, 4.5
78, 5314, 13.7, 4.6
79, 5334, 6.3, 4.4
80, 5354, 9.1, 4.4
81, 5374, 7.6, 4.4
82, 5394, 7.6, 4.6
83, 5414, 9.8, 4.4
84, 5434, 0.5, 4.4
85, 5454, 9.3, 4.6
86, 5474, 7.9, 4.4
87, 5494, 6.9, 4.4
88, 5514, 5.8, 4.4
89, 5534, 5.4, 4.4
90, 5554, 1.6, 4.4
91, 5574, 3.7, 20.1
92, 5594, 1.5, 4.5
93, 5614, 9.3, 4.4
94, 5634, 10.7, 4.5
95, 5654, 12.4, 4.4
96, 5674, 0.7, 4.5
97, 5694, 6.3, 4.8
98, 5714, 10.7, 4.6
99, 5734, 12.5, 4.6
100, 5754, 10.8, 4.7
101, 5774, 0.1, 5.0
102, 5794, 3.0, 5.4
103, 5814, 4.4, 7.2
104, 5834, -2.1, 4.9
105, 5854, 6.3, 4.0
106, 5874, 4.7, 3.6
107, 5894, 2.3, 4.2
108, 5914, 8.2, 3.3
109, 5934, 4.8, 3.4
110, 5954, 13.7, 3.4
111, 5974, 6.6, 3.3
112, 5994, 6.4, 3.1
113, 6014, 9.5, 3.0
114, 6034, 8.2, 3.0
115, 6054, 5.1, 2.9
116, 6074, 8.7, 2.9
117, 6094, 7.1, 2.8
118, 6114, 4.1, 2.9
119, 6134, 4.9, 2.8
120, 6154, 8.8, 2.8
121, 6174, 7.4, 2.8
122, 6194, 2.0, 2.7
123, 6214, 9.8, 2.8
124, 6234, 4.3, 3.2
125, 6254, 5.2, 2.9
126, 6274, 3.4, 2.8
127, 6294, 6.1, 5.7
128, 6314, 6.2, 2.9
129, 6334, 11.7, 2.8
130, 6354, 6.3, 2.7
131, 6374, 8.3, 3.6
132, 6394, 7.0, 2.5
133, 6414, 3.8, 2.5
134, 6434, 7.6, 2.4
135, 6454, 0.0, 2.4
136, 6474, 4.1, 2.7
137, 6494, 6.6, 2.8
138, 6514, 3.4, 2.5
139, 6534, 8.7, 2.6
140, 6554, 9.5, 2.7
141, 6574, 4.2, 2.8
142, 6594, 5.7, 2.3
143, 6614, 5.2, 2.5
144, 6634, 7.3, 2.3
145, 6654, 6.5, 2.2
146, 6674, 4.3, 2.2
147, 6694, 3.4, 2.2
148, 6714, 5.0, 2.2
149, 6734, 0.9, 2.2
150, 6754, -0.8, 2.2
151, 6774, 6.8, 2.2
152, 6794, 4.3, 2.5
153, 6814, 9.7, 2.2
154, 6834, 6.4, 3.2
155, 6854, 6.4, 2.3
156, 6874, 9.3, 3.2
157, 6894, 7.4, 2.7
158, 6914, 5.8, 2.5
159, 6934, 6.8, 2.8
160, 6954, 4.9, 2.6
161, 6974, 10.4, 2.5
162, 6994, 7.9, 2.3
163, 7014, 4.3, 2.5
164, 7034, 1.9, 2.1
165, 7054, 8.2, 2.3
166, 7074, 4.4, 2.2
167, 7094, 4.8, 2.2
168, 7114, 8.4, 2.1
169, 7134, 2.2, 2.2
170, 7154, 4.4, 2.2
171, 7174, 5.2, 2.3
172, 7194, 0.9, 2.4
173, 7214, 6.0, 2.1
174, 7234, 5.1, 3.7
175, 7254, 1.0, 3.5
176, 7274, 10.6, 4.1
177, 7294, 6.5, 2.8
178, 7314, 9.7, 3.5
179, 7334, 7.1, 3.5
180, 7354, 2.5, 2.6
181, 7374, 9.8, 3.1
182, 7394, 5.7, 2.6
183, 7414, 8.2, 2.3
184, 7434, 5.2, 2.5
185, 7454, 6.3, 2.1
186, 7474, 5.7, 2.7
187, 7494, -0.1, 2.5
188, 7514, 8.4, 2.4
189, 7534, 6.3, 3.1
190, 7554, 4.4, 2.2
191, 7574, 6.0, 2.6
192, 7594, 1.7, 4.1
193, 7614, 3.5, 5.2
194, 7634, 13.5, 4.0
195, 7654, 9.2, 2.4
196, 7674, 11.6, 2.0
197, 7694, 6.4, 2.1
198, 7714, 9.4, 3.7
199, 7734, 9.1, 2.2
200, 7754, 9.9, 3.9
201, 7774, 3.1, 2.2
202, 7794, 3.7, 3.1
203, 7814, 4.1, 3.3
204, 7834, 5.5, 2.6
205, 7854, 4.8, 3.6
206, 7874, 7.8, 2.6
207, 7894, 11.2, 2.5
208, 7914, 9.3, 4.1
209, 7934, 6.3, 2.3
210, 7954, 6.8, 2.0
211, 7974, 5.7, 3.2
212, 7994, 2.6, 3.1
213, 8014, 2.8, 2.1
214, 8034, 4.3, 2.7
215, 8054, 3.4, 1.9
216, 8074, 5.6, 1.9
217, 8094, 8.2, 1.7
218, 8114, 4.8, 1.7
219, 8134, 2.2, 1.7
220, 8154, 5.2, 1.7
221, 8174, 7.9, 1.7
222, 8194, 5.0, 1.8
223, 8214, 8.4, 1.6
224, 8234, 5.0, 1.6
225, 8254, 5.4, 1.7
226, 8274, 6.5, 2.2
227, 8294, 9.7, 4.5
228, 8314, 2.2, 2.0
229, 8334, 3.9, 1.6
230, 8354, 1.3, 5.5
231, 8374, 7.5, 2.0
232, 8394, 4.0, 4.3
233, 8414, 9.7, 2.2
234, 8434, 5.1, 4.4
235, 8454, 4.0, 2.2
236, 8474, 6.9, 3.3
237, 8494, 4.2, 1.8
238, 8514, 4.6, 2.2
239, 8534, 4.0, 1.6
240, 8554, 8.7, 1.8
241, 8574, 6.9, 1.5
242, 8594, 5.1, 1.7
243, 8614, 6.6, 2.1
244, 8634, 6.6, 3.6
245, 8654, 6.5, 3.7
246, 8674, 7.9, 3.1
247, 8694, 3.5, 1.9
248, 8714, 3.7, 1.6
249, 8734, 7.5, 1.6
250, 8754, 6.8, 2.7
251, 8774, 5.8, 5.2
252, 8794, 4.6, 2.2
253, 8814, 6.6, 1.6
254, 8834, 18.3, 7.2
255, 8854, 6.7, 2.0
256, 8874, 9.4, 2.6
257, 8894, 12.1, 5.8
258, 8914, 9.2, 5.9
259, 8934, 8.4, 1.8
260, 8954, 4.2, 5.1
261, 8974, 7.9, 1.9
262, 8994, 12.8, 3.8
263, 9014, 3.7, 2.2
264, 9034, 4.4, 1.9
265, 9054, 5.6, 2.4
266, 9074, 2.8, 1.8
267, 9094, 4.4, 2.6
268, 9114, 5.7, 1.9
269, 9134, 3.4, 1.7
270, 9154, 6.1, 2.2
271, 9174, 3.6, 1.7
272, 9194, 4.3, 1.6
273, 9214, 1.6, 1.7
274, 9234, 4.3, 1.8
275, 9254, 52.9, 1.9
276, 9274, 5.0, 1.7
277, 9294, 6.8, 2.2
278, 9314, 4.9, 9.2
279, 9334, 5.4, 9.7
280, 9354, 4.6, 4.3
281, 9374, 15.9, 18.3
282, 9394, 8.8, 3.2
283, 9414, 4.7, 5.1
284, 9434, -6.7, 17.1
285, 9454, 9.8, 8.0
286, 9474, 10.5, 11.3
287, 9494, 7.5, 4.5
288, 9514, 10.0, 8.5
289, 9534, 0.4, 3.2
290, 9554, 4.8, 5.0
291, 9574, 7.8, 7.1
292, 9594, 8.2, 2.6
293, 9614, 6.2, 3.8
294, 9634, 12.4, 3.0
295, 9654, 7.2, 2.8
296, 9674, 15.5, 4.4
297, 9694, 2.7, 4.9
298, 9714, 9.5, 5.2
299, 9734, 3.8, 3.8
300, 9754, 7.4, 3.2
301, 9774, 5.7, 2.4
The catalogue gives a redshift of 1.48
